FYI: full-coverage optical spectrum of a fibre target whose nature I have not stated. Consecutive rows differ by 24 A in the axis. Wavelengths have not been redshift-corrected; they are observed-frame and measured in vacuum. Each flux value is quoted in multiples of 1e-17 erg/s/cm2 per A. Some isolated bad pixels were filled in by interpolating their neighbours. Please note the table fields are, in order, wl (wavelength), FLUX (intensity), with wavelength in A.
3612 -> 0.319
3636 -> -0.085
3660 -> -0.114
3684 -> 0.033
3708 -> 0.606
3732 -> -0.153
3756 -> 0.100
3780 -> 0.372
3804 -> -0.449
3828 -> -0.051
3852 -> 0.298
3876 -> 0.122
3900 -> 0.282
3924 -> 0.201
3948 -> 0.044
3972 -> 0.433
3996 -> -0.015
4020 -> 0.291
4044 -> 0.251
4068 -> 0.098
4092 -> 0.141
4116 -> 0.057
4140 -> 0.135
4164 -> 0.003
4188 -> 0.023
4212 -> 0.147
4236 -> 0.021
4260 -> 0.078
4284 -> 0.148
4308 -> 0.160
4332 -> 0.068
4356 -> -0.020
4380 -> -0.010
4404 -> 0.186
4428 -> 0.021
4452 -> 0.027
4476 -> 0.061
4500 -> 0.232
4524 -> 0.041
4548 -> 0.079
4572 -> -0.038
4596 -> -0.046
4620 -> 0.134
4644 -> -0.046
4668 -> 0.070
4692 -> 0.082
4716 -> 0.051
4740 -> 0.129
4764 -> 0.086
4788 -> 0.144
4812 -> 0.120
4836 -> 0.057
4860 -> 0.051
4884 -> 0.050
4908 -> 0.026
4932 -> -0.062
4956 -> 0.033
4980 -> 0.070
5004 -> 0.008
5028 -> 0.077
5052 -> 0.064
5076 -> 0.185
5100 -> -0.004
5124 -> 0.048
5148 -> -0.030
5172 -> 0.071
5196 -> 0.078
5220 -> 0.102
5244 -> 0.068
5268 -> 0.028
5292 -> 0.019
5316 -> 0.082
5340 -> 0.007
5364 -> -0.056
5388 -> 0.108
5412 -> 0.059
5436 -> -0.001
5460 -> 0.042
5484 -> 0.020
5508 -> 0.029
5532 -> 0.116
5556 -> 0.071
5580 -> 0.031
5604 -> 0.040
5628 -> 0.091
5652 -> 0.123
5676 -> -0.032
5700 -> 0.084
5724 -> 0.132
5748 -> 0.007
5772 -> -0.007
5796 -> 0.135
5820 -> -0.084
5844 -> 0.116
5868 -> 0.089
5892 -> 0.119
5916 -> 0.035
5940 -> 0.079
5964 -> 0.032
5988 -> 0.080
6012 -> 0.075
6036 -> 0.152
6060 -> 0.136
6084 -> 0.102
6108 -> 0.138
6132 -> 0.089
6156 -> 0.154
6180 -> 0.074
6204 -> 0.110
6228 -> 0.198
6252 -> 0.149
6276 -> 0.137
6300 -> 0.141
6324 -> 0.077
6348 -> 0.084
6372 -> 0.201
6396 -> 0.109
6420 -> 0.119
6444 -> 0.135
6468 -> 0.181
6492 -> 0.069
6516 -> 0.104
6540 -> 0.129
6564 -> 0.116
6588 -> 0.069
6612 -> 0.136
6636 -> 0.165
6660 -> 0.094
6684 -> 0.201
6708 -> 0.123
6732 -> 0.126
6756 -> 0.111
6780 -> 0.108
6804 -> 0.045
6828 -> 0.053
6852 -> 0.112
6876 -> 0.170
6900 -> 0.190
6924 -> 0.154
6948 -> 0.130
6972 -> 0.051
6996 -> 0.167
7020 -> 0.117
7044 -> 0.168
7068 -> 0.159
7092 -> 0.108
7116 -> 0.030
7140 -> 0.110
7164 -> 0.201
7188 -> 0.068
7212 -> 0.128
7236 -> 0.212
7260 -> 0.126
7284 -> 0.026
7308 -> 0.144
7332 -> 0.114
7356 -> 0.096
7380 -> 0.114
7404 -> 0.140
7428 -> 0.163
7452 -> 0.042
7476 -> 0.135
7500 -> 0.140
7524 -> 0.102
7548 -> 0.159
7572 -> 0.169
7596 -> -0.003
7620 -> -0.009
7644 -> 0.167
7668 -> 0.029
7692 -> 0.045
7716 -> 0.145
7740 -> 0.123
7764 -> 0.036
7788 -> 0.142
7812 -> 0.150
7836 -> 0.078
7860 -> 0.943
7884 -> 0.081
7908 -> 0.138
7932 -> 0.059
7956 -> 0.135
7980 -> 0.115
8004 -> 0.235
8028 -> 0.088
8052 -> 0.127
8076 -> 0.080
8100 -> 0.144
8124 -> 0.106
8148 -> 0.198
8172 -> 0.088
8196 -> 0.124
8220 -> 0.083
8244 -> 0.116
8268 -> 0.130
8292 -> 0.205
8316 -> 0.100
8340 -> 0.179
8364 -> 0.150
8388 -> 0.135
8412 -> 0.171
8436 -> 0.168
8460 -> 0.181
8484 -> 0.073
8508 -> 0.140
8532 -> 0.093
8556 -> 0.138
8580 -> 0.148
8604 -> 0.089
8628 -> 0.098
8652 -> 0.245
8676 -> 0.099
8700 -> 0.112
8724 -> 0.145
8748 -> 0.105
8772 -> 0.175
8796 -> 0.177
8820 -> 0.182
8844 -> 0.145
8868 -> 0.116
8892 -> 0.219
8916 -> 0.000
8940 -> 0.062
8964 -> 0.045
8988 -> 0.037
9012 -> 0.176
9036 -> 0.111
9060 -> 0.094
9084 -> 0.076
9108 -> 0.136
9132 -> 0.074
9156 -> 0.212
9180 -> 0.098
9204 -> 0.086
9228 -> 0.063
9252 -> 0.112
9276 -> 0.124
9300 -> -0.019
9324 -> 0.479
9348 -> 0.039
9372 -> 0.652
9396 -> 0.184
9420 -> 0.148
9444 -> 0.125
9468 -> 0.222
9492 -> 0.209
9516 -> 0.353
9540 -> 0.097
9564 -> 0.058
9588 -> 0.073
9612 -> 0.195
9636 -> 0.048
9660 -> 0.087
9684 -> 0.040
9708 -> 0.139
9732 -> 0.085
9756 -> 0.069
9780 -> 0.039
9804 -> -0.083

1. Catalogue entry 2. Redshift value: 1.11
